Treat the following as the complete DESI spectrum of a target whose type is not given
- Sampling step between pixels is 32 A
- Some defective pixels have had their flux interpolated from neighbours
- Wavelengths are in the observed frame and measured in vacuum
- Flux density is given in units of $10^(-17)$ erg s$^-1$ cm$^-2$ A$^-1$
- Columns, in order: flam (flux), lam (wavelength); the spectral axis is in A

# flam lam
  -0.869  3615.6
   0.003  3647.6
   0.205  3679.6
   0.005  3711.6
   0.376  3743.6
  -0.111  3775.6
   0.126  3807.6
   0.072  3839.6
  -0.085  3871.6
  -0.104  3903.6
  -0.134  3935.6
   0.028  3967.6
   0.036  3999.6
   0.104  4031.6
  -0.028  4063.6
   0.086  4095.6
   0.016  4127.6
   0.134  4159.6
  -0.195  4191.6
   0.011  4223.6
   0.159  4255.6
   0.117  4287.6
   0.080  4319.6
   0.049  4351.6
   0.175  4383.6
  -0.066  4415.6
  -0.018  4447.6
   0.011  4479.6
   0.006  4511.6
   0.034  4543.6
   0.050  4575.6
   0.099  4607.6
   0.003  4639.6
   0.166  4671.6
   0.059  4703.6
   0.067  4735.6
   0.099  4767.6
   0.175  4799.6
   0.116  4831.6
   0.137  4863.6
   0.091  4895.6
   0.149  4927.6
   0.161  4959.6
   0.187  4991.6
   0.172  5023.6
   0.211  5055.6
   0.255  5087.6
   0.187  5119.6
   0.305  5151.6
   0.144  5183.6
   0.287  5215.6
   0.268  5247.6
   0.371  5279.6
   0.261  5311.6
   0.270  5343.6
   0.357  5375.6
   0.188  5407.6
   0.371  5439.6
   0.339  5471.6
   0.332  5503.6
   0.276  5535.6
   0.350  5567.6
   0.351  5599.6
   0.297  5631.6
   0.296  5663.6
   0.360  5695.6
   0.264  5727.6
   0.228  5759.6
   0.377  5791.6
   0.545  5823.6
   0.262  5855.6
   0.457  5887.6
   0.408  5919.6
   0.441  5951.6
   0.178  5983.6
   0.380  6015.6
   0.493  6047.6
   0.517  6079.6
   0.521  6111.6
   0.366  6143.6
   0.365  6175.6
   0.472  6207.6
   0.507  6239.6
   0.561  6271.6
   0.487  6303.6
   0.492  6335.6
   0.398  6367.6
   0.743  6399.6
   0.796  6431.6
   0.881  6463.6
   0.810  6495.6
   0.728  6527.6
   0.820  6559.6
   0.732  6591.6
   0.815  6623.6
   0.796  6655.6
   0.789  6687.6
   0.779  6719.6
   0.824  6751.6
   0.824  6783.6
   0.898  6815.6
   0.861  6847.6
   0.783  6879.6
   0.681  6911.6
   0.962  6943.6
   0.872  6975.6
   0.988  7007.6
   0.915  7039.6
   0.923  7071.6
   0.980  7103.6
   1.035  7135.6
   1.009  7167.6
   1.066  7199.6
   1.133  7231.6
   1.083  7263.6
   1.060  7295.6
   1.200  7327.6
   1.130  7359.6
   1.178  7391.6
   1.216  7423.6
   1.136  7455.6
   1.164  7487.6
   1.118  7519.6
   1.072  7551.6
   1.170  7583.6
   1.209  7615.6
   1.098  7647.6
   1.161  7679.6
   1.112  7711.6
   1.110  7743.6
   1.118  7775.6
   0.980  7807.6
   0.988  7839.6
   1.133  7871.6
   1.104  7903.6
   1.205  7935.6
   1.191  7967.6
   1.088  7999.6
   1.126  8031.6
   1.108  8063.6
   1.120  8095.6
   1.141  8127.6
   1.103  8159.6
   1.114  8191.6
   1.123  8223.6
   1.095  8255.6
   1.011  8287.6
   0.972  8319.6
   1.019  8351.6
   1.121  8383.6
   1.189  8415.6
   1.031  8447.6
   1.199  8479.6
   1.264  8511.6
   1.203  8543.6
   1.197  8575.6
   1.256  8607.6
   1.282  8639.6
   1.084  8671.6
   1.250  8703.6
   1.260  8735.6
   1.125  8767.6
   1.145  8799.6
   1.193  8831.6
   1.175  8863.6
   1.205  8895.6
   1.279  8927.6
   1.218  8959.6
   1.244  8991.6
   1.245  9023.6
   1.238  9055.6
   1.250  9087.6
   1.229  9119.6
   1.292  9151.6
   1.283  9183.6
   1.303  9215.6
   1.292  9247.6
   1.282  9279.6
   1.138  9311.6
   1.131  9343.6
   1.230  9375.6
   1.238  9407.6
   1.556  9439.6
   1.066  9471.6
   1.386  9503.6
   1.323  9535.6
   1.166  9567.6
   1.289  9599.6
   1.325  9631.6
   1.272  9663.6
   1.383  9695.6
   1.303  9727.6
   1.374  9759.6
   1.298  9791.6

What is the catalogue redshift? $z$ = 0.605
